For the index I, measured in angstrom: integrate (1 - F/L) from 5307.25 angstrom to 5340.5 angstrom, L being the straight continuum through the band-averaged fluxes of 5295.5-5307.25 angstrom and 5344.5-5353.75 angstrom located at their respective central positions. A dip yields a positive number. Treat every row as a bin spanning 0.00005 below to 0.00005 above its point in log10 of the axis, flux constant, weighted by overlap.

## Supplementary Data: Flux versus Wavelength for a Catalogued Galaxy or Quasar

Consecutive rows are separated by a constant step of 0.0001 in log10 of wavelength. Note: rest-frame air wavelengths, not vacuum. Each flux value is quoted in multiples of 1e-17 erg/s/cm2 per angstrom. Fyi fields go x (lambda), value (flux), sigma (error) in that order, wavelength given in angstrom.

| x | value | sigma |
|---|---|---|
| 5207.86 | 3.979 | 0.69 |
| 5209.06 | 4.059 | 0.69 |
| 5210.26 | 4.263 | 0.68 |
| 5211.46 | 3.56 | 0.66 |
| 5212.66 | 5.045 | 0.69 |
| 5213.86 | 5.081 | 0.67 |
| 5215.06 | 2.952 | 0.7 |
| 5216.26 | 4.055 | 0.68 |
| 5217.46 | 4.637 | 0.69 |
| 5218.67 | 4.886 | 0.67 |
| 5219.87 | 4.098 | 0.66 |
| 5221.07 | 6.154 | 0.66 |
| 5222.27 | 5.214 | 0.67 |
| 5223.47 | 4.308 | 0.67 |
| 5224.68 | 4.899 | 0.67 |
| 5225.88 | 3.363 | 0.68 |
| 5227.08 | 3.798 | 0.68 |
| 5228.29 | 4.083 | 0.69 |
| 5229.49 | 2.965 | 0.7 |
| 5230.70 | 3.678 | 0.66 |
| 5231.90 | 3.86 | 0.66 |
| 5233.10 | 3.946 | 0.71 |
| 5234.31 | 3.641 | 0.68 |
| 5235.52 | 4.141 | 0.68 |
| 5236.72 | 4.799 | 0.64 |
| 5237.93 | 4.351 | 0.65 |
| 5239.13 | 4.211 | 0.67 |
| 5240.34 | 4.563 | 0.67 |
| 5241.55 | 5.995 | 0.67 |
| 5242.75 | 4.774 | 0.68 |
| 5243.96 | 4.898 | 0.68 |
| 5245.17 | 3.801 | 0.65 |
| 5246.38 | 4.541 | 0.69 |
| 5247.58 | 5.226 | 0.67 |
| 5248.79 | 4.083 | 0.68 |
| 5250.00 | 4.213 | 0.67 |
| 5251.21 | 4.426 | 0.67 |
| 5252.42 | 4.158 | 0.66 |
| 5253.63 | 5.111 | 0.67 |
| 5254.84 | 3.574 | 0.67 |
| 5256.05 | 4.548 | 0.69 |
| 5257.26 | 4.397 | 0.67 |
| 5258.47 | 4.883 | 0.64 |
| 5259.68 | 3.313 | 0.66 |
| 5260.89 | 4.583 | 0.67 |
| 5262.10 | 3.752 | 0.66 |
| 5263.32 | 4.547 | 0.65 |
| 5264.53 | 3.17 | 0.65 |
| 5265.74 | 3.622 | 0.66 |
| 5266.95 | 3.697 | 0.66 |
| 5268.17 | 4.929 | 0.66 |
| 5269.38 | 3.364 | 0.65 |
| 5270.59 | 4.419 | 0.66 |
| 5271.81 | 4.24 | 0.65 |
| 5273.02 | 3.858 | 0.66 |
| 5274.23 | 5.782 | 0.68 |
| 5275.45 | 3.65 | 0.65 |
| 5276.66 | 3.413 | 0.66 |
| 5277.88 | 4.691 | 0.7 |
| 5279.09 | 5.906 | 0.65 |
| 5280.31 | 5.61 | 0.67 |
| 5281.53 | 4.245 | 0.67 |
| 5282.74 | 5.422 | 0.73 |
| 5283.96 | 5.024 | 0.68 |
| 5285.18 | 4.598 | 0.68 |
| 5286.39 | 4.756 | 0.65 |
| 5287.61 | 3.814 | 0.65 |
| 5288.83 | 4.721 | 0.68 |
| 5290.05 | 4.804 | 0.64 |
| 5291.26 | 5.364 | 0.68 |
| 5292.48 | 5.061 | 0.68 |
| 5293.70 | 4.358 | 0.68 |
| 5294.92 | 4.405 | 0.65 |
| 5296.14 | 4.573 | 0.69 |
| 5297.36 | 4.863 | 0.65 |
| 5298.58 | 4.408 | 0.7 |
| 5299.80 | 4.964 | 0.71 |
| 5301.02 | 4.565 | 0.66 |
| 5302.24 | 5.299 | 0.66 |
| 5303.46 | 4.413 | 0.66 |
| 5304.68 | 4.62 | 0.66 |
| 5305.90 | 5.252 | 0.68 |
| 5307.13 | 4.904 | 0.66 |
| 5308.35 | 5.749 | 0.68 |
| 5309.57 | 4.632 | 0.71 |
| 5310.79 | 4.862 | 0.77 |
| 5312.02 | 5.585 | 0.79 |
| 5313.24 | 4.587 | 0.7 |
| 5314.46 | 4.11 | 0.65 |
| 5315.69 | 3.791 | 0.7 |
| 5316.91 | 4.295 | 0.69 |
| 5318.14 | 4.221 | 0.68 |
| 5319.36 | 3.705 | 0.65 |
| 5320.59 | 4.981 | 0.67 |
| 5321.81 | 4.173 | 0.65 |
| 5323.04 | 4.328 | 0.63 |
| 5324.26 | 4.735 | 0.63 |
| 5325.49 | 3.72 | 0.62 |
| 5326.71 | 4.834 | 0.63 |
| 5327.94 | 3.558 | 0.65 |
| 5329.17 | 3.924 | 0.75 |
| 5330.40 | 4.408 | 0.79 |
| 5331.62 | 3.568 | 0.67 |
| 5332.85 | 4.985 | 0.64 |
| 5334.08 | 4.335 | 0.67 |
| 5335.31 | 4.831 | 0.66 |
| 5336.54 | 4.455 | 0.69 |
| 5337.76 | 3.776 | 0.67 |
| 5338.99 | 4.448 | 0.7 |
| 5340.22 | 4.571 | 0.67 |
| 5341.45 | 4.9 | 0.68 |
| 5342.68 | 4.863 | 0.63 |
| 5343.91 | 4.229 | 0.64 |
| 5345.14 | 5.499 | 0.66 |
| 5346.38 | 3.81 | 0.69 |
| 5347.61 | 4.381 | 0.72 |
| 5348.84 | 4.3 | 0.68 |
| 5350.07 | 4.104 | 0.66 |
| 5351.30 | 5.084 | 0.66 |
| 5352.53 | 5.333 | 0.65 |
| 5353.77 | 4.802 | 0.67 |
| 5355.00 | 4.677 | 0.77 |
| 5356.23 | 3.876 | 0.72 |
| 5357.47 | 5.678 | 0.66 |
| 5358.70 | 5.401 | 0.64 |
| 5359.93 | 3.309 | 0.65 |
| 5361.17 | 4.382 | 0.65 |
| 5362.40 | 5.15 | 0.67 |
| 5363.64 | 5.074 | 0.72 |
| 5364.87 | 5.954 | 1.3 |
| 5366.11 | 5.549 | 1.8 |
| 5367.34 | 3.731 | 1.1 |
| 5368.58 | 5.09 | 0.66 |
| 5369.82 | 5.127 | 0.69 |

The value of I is 2.11 angstrom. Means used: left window 4.78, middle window 4.42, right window 4.65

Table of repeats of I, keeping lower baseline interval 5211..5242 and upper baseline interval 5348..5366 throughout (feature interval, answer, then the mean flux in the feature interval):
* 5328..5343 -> 1.11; 4.38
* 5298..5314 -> -1.00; 4.91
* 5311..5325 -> 0.74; 4.42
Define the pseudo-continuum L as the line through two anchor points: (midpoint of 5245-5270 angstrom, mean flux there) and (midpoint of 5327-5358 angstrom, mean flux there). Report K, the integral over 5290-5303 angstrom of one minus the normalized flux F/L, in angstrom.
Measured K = -1.4 angstrom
